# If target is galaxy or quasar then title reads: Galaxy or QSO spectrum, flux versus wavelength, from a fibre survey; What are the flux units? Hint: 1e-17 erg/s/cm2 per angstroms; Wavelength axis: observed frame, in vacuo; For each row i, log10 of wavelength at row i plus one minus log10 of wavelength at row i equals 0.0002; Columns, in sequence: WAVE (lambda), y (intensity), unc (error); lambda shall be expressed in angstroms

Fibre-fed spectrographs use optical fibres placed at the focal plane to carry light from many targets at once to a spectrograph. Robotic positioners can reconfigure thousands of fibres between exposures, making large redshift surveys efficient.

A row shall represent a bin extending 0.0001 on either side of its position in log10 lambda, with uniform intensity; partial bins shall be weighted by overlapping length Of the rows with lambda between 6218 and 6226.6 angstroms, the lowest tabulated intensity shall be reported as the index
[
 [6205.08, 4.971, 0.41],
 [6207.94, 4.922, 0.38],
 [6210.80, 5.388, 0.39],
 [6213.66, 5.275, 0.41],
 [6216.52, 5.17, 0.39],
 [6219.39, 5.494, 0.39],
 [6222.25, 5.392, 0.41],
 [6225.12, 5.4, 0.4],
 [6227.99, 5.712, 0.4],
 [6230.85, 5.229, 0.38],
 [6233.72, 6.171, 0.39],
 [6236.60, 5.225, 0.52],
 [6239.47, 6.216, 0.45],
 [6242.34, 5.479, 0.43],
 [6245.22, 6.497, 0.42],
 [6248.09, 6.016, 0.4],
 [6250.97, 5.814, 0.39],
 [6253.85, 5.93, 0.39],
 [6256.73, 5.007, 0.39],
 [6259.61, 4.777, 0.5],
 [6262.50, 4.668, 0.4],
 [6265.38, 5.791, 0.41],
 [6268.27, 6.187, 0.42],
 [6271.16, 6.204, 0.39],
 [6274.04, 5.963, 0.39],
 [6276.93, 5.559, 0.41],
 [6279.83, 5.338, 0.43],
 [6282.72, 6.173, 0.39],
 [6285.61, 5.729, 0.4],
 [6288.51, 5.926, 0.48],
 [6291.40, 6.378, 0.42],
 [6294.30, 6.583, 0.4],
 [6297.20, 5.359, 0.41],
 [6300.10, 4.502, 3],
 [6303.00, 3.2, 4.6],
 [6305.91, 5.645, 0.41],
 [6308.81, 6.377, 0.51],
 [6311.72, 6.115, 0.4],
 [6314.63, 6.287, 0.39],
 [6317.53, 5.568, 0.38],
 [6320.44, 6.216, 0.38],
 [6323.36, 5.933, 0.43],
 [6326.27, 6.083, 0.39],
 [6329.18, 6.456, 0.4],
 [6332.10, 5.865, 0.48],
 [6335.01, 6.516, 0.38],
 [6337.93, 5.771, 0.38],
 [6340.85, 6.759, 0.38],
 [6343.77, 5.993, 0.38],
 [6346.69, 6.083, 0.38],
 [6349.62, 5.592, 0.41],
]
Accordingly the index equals 5.392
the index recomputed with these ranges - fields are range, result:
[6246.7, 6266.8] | 4.668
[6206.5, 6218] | 4.922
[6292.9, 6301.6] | 4.502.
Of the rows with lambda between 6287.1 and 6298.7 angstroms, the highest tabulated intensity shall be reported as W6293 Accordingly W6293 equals 6.583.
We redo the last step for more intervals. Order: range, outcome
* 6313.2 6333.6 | 6.456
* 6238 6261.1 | 6.497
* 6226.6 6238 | 6.171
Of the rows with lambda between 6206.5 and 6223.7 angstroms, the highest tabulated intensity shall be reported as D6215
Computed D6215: 5.494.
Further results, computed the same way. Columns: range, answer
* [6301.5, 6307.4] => 5.645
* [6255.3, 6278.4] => 6.204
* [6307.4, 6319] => 6.377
